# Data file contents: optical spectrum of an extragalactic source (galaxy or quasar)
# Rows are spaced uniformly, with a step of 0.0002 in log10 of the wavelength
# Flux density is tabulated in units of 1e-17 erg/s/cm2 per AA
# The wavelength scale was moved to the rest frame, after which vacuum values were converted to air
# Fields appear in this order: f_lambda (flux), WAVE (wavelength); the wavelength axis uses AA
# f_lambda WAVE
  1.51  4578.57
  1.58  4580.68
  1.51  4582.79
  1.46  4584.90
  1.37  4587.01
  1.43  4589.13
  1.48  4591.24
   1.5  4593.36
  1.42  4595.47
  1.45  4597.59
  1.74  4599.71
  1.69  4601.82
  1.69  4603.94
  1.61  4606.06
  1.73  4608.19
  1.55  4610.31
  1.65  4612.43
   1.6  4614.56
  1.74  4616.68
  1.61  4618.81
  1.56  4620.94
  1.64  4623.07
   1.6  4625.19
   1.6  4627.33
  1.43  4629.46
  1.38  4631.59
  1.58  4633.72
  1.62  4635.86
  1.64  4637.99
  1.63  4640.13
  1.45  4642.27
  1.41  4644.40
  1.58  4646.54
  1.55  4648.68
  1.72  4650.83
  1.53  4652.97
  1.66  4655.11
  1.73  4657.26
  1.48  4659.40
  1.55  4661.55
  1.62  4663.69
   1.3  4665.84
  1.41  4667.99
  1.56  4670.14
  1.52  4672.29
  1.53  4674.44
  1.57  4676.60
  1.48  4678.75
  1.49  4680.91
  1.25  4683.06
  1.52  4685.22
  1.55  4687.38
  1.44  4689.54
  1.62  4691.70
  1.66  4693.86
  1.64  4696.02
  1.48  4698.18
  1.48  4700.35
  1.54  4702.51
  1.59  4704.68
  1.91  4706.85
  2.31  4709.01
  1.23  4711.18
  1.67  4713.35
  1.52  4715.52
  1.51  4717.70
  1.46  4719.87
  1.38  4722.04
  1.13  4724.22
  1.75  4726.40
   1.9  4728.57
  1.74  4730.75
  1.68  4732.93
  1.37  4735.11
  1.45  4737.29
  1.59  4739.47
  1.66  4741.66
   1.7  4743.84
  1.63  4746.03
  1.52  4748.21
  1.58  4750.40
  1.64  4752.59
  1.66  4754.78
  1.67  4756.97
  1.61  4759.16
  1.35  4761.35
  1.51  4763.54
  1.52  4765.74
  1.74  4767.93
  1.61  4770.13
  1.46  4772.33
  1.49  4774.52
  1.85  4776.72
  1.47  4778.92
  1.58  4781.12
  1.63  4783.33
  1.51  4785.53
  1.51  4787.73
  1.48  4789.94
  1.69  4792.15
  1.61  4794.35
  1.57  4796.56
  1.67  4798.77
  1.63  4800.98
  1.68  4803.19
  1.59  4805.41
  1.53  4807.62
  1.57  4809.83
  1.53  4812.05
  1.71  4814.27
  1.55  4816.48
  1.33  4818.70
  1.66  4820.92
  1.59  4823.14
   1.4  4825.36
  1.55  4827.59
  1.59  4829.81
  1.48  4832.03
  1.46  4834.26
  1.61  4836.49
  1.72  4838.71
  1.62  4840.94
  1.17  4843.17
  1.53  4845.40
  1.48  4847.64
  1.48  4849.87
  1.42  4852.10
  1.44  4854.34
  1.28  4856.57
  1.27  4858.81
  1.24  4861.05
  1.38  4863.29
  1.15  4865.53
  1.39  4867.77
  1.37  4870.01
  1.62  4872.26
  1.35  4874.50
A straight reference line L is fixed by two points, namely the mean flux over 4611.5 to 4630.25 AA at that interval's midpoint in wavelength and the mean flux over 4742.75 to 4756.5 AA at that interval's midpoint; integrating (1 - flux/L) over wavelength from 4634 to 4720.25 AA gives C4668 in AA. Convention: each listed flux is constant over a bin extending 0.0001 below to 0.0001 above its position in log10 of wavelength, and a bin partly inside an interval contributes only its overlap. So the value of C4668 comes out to 2.77 AA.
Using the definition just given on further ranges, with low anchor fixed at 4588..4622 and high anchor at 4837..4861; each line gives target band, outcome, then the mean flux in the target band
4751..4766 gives -0.8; 1.57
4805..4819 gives -0.9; 1.56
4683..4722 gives -1.3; 1.58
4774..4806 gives -2.7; 1.6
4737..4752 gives -1.0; 1.6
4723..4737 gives -0.7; 1.58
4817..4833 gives -0.7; 1.52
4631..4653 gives 0.1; 1.56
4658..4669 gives 0.5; 1.48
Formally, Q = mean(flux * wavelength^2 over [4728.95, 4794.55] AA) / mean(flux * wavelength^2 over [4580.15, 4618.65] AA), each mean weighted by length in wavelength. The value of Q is 1.1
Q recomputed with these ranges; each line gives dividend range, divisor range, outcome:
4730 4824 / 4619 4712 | 1.06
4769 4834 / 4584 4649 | 1.09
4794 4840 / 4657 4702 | 1.10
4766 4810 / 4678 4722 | 1.06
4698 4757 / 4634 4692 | 1.07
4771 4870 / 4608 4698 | 1.04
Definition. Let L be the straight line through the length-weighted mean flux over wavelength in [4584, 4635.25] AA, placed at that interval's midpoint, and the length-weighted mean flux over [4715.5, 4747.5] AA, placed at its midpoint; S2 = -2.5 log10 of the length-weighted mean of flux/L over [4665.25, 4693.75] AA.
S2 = 0.05 mag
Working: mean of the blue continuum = 1.56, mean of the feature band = 1.49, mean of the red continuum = 1.57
